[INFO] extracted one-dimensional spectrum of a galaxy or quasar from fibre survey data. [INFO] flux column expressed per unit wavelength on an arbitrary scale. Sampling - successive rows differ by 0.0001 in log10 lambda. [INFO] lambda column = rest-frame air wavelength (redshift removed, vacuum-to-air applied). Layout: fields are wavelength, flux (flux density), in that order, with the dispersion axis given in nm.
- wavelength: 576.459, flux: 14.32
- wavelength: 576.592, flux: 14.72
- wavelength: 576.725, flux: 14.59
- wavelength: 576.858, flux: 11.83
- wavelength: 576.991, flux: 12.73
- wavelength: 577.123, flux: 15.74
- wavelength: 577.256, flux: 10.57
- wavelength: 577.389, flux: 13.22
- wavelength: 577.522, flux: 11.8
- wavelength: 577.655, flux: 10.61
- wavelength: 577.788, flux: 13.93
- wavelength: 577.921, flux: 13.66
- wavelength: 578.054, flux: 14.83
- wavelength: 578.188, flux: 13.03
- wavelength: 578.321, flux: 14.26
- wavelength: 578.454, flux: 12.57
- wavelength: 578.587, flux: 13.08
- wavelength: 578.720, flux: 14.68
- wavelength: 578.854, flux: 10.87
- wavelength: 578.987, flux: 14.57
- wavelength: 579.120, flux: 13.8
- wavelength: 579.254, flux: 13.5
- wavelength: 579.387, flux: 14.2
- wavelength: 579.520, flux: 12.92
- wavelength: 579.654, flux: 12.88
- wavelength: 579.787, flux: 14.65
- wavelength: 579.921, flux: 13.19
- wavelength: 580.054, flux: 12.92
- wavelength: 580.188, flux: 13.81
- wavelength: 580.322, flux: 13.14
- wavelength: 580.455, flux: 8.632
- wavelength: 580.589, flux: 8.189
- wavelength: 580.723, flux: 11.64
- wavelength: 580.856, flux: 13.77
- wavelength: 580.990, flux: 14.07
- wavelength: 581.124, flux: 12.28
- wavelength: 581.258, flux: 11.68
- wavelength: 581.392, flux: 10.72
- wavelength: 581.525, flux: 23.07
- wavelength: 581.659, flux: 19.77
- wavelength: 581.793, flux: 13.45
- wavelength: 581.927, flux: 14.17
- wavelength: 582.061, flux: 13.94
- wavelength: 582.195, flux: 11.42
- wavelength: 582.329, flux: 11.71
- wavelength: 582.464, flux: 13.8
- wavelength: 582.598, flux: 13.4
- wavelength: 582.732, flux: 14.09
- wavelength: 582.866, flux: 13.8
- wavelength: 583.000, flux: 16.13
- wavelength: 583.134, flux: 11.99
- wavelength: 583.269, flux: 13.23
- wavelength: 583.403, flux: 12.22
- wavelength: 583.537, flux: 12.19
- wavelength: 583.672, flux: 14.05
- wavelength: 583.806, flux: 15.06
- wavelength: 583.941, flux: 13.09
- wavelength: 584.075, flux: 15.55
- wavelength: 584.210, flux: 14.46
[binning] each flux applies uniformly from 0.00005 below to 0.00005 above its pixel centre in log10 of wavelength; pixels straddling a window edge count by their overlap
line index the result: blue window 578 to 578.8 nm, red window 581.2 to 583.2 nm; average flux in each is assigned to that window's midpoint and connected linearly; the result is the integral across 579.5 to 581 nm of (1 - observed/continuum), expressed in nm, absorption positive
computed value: 0.16 nm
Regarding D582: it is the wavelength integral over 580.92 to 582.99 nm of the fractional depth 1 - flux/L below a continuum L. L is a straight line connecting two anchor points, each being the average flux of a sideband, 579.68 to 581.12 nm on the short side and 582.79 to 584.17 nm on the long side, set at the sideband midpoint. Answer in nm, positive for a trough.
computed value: -0.17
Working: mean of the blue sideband 12.4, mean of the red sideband 13.7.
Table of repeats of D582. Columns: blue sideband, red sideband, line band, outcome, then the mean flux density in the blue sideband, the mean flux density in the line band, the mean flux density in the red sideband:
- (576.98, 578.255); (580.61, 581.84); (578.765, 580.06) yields 0.025 nm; 13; 13.4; 14.3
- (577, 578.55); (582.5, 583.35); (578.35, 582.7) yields 0.036 nm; 13.1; 13.3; 13.8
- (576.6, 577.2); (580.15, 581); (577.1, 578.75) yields 0.005 nm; 13.8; 13.1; 11.7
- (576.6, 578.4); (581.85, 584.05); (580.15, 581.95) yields -0.011 nm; 13.2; 13.4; 13.4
